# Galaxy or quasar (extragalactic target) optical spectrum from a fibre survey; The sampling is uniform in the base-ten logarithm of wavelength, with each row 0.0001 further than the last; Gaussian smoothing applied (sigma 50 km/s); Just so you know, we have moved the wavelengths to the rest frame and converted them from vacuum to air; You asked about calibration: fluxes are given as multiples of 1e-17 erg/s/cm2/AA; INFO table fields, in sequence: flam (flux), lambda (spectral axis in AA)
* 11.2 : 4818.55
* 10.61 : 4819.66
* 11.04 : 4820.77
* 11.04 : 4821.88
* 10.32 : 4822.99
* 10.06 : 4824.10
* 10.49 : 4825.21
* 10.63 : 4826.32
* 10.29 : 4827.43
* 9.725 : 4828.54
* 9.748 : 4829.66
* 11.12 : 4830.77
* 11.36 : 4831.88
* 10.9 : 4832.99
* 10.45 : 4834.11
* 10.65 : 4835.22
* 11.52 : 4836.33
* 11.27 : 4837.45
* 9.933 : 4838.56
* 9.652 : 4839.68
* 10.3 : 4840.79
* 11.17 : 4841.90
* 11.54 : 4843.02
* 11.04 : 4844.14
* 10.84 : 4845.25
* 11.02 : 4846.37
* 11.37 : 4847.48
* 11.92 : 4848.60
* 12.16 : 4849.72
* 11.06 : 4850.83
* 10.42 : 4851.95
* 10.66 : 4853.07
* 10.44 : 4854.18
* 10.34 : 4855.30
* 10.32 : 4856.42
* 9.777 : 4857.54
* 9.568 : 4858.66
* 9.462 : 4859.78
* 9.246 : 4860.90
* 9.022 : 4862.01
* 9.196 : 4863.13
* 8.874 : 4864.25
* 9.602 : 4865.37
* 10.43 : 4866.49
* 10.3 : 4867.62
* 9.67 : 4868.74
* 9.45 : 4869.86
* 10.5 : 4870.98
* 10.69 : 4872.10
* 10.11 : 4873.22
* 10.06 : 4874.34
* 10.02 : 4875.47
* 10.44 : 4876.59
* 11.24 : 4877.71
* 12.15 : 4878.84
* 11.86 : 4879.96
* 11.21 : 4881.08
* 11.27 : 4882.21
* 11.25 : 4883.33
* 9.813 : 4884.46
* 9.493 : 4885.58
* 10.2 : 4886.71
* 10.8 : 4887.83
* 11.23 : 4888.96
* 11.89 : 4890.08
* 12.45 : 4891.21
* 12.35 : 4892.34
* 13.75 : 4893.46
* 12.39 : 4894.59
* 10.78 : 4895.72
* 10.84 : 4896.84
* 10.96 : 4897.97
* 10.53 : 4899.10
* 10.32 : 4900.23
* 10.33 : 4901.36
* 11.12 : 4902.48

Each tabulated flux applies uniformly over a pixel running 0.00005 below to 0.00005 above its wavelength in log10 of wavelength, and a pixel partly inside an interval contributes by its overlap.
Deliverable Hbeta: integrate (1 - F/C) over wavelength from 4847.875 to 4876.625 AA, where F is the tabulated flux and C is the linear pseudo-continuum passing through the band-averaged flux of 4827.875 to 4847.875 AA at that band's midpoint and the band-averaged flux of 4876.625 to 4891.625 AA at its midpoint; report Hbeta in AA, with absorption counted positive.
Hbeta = 2.07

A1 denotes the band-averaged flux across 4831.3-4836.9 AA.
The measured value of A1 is 11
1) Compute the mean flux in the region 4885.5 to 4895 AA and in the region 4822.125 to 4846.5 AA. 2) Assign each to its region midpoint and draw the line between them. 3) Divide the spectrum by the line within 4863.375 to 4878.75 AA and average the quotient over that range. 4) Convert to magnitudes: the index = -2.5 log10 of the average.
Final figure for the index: 0.12 mag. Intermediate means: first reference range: 10.6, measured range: 10.1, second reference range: 11.7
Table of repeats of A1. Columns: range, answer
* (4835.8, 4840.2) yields 10.6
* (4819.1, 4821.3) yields 10.8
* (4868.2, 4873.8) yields 10.1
